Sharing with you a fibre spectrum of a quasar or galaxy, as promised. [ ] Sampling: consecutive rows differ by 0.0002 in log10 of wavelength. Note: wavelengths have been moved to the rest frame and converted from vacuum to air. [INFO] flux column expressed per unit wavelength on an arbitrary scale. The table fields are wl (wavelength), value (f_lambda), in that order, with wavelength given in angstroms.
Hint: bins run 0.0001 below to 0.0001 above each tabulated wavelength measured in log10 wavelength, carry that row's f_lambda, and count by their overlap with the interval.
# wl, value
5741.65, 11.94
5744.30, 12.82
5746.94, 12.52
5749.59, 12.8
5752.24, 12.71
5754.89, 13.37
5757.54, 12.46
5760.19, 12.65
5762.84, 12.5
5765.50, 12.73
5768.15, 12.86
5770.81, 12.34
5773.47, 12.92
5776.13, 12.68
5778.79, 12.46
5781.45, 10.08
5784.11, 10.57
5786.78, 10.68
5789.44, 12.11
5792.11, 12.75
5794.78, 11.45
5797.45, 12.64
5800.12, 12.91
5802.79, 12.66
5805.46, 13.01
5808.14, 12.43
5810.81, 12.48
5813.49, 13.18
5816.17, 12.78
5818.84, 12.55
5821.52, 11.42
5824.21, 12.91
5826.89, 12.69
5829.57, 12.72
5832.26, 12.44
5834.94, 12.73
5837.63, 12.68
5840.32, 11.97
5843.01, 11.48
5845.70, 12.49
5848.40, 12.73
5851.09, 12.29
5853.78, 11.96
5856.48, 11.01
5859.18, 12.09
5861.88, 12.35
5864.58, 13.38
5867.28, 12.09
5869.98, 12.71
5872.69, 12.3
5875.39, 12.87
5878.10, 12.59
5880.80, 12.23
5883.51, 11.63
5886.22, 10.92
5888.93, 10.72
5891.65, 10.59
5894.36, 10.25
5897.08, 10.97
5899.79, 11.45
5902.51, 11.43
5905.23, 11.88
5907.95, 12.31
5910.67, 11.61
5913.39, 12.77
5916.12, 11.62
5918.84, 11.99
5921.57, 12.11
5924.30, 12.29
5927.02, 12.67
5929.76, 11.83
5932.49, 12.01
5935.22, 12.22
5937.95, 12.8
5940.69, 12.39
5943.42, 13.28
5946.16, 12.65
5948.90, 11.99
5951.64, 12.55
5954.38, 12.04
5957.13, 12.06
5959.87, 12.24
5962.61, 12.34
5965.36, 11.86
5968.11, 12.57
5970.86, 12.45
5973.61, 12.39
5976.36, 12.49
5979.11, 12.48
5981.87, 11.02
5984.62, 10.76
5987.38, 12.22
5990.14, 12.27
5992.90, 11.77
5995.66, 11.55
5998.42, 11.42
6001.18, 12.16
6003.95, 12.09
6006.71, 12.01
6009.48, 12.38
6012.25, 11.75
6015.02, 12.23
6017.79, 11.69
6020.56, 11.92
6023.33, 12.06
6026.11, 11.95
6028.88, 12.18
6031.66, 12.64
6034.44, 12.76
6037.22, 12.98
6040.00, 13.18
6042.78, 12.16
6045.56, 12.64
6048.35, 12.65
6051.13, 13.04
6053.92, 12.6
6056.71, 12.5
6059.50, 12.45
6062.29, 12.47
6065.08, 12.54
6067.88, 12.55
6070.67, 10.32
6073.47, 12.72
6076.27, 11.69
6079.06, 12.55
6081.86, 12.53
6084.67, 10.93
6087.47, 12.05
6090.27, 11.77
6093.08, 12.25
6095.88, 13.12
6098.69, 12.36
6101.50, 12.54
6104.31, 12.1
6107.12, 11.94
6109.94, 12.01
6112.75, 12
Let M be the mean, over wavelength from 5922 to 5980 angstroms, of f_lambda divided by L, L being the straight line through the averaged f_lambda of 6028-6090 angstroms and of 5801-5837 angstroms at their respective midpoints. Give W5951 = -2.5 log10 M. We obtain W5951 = 0.01 mag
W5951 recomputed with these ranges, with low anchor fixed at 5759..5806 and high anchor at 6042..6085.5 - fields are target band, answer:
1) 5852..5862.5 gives 0.04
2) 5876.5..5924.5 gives 0.06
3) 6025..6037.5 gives -0.02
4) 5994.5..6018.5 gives 0.03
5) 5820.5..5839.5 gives -0.03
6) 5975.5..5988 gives 0.05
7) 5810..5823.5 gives -0.02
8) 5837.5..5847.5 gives 0.01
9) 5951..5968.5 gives 0.00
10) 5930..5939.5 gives 0.00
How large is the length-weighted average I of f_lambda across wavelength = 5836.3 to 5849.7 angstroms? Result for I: 12.3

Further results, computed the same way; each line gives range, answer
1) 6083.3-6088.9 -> 11.5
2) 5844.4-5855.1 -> 12.4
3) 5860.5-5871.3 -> 12.6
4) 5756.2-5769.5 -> 12.6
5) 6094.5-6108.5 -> 12.4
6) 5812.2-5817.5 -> 13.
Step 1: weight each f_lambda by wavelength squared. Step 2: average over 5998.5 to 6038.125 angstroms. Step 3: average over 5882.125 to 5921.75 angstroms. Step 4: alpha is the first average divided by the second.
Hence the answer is 1.10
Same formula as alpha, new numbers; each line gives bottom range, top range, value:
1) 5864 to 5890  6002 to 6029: 1.04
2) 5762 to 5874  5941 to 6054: 1.06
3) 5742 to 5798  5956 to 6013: 1.05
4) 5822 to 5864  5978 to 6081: 1.05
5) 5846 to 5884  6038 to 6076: 1.08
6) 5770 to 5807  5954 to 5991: 1.06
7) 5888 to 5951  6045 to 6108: 1.08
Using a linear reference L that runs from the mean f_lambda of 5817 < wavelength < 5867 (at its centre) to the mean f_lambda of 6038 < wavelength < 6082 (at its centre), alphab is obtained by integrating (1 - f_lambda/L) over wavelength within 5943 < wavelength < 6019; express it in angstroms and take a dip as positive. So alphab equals 1.86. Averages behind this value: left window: 12.3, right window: 12.4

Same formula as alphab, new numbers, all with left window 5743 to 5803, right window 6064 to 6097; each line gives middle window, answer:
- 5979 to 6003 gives 0.9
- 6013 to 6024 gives 0.2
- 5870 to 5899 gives 1.6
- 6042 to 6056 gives -0.6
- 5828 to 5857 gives 0.0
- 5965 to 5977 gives -0.2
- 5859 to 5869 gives -0.2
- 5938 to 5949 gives -0.4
